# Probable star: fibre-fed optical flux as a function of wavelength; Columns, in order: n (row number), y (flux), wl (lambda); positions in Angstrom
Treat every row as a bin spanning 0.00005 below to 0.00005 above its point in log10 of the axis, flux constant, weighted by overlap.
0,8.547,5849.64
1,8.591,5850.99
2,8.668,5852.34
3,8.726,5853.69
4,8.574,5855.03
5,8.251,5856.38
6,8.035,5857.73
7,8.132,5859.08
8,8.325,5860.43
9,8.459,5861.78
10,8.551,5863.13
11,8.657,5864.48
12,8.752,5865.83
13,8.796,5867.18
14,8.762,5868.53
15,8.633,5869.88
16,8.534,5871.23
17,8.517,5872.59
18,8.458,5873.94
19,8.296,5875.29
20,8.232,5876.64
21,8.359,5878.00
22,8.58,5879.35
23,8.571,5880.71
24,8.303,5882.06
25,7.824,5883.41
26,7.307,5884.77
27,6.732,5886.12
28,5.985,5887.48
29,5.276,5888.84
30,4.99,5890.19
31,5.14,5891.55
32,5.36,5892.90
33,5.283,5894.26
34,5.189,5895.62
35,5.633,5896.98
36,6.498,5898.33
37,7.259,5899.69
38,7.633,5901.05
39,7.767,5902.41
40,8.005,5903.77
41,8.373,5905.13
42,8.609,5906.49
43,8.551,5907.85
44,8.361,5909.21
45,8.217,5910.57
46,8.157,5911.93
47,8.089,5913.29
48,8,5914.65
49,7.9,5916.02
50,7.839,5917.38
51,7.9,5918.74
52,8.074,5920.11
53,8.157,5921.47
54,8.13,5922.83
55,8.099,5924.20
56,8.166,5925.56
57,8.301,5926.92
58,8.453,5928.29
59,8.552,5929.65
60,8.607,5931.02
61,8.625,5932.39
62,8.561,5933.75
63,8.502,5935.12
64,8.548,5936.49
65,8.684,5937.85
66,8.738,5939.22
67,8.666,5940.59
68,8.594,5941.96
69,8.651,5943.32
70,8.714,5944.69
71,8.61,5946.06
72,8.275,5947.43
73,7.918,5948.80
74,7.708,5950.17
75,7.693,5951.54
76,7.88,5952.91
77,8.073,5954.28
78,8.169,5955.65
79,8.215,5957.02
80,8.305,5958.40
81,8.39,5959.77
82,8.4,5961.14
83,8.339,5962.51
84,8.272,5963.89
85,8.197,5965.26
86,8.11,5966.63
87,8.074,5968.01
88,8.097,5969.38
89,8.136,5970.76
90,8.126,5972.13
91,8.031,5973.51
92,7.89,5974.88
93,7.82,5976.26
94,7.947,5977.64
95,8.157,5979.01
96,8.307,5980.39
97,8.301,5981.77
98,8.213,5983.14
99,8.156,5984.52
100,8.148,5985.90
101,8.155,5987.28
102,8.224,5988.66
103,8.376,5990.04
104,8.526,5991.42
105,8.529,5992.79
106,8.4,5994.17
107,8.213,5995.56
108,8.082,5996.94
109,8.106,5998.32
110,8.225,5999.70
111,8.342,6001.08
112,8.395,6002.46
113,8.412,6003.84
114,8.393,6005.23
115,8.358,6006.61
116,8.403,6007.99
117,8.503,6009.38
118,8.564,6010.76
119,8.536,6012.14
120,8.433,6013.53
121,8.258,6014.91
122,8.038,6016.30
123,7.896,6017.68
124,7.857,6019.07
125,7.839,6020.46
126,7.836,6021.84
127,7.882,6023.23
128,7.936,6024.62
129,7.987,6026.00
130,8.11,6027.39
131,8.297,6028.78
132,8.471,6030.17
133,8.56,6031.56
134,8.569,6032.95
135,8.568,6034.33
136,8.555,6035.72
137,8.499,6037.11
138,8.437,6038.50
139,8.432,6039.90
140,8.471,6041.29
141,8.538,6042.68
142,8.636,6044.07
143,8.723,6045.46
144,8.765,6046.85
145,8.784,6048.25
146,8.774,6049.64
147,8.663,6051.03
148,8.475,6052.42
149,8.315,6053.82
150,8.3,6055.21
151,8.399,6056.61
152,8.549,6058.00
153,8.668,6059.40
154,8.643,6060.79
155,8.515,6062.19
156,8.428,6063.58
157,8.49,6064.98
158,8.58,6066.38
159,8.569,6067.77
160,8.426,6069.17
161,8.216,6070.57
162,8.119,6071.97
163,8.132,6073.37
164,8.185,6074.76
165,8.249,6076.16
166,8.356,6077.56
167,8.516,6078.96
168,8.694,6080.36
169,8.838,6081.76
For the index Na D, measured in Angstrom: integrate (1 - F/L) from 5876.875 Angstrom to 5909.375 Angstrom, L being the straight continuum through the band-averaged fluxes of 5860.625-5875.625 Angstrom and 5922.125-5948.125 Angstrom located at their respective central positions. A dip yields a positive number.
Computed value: 5.7 Angstrom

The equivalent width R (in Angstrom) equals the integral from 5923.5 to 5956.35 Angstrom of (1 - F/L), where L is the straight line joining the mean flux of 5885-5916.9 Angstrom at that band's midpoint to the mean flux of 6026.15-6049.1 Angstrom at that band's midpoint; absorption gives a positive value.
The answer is -4.10 Angstrom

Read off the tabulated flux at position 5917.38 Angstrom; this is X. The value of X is 7.839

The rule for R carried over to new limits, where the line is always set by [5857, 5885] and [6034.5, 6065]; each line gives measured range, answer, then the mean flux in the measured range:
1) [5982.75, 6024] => 1.3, 8.24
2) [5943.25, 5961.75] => 0.6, 8.2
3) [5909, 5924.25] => 0.7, 8.07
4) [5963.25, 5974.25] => 0.5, 8.13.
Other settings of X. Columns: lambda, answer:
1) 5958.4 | 8.305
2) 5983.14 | 8.213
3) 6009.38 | 8.503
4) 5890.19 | 4.99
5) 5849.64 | 8.547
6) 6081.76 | 8.838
